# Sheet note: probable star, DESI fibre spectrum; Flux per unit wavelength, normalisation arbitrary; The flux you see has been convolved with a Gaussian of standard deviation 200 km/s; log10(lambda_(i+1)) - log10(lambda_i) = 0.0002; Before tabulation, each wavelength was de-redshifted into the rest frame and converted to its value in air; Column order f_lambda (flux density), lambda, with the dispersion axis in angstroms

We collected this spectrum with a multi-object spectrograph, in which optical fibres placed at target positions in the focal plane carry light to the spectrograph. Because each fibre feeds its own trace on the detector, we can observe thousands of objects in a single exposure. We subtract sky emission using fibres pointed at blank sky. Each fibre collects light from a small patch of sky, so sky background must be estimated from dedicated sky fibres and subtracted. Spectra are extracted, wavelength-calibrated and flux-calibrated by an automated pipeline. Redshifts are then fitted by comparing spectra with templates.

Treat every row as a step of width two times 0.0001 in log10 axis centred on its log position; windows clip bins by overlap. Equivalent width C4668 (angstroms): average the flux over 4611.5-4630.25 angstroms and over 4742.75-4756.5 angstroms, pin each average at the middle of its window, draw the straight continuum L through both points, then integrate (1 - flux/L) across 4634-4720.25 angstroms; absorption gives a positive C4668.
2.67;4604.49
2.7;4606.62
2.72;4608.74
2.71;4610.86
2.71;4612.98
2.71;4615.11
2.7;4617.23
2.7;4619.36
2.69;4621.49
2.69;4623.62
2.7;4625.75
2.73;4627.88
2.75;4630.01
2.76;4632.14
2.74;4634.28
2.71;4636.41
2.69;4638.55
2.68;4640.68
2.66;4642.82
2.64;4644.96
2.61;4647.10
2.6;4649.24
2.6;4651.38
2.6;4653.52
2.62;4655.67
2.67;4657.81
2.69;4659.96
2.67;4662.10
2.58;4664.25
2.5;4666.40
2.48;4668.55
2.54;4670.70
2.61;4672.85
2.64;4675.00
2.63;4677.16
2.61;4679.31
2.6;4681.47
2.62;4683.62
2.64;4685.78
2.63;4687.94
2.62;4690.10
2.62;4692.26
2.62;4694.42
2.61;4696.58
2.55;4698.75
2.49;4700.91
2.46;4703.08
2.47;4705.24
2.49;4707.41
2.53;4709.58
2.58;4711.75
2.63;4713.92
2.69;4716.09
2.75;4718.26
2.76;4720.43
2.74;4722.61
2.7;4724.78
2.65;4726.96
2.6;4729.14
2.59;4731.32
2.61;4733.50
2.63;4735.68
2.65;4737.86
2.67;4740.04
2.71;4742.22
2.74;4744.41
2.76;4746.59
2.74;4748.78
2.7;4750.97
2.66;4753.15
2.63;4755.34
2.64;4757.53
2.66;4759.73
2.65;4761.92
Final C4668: 3.1 angstroms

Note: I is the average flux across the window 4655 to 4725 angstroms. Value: 2.61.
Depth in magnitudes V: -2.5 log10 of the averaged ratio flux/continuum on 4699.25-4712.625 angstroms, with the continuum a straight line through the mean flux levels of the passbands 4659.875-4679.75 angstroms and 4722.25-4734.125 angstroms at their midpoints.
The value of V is 0.05 mag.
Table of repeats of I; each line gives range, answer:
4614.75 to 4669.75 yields 2.66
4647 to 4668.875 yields 2.61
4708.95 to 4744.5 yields 2.66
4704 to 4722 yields 2.62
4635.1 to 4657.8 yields 2.64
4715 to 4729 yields 2.71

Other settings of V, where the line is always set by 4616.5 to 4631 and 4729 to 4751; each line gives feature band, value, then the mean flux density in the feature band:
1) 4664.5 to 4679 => 0.051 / 2.57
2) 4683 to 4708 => 0.049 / 2.57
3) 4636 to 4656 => 0.025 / 2.64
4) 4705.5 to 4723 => 0.020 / 2.63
